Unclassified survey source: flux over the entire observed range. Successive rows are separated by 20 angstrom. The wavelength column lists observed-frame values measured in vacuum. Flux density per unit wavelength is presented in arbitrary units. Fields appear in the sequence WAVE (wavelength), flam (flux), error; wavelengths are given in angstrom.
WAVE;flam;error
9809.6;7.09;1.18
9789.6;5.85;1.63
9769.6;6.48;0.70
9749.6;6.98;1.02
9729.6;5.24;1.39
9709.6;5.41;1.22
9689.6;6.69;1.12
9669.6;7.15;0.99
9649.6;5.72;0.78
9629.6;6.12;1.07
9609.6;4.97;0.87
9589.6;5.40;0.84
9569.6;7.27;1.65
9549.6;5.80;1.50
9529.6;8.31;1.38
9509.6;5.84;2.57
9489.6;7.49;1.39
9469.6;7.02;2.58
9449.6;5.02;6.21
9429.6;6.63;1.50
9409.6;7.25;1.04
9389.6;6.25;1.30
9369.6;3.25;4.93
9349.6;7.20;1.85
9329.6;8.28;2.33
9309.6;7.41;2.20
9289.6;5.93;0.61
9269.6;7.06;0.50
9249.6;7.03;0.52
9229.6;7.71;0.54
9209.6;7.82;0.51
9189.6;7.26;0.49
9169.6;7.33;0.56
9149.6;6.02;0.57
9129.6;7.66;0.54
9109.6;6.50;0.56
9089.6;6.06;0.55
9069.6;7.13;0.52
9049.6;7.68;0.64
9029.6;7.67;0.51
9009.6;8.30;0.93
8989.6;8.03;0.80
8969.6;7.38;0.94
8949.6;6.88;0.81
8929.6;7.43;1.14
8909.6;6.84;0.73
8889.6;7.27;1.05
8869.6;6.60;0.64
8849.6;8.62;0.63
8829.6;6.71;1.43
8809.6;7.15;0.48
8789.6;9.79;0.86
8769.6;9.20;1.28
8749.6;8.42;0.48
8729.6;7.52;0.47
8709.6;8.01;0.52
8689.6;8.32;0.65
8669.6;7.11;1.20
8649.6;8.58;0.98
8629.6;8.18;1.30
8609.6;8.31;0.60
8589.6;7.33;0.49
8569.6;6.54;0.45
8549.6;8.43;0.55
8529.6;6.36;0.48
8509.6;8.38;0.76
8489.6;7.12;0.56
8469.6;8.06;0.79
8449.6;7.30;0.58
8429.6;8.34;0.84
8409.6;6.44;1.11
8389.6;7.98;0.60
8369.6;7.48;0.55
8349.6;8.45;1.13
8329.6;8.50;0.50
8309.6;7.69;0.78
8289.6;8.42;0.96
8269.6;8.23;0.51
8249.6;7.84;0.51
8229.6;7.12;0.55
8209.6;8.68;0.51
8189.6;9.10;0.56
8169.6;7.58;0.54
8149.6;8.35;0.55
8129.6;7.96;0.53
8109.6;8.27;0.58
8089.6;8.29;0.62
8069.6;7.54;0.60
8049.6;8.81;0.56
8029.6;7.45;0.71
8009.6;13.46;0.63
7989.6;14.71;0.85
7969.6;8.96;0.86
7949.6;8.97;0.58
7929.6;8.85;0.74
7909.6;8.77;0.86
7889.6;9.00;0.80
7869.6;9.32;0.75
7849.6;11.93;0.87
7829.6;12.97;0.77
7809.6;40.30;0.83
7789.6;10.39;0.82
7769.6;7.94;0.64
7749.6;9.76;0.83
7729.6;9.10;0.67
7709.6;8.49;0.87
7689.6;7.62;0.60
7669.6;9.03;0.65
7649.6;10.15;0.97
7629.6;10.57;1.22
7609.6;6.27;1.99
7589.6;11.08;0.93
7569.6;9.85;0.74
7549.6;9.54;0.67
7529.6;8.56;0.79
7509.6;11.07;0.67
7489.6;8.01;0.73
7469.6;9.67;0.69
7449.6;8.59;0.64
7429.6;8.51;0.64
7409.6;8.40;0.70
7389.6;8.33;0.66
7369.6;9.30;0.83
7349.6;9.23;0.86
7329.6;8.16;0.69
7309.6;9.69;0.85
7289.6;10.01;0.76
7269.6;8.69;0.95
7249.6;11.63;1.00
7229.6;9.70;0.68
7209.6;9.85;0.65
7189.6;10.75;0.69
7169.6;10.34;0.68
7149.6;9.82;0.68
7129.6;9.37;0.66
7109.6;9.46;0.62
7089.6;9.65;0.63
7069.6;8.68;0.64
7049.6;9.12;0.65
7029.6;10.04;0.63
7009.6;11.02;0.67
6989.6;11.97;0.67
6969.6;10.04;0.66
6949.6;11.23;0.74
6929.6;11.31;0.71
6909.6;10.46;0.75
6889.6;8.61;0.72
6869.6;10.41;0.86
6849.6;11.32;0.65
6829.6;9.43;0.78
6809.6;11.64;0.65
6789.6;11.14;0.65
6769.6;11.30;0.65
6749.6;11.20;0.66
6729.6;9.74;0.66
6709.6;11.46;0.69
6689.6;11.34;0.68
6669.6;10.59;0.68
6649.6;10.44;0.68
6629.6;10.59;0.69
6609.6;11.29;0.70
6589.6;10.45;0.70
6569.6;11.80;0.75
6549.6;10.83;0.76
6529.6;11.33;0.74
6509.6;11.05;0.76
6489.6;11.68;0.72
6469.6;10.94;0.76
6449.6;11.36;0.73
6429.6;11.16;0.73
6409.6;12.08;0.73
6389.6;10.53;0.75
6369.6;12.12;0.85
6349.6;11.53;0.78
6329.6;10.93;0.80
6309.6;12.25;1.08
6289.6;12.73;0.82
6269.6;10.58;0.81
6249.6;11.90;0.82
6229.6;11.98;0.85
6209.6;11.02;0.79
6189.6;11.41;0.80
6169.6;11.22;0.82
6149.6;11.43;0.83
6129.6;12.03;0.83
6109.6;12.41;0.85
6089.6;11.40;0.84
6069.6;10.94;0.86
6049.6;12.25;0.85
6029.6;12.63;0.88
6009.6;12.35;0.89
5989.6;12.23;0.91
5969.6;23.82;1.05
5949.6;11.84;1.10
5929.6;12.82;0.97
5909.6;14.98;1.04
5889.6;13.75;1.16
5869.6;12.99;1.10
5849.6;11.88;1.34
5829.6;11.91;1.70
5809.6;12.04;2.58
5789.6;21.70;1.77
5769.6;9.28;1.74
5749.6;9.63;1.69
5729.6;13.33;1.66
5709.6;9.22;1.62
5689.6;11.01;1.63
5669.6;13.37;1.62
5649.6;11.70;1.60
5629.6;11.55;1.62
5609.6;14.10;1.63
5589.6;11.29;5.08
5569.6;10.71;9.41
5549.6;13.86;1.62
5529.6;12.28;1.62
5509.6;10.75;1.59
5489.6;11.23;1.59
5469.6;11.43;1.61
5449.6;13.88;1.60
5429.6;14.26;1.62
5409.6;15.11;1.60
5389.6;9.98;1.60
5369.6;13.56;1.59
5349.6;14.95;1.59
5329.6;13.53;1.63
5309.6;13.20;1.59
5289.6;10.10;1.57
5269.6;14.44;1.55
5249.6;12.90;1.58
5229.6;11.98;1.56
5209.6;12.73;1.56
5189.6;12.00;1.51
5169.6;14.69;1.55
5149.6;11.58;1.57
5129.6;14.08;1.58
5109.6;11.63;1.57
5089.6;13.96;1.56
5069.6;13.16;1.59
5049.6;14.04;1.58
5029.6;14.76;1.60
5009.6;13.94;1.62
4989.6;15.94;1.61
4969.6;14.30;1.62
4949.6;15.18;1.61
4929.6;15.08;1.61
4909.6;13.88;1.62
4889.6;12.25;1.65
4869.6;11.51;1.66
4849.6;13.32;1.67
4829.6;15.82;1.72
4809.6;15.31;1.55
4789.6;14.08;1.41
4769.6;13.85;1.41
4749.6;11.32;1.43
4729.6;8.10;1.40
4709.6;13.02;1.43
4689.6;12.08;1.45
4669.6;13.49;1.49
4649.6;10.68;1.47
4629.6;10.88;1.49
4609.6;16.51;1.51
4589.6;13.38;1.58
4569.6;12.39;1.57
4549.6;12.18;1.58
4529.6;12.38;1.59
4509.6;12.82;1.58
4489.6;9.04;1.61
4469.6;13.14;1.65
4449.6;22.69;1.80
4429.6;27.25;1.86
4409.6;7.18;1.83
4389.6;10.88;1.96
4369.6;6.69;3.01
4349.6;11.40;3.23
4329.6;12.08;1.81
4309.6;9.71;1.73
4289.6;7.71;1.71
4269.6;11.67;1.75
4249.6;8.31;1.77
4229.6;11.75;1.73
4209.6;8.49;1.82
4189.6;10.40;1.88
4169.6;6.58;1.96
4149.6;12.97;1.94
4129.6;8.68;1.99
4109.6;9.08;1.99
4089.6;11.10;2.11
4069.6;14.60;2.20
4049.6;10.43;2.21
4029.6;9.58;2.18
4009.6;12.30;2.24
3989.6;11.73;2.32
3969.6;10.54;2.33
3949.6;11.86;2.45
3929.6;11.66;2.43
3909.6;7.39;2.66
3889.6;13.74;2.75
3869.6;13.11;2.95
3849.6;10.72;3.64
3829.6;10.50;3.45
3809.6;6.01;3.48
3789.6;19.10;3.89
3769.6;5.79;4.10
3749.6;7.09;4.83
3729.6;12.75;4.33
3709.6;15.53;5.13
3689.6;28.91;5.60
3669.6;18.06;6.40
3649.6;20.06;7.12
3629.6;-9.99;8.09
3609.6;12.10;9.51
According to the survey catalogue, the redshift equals 0.19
